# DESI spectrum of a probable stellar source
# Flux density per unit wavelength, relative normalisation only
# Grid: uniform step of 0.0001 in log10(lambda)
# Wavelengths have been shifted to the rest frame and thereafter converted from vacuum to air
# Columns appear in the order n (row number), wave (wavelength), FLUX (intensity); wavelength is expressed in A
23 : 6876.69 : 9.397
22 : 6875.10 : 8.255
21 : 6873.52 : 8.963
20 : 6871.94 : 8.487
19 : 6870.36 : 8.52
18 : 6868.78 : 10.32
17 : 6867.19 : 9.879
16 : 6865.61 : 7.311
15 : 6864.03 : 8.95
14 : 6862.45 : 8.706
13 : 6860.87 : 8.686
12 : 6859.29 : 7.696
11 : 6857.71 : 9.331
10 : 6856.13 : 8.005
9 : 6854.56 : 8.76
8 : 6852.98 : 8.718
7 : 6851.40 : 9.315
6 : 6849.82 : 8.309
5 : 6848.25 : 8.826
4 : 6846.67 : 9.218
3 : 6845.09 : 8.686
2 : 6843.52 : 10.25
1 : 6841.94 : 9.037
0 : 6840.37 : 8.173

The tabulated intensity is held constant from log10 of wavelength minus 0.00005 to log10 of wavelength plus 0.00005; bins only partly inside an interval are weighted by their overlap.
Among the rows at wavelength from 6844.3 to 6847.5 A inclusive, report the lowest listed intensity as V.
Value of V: 8.686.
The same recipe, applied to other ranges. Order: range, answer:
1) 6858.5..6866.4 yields 7.311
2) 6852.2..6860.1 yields 7.696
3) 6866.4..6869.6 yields 9.879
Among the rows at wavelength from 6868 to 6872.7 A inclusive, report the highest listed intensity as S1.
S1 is 10.32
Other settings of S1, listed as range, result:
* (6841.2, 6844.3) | 10.25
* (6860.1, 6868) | 9.879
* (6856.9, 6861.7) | 9.331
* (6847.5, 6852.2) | 9.315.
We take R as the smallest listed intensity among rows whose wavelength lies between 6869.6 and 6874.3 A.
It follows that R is 8.487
